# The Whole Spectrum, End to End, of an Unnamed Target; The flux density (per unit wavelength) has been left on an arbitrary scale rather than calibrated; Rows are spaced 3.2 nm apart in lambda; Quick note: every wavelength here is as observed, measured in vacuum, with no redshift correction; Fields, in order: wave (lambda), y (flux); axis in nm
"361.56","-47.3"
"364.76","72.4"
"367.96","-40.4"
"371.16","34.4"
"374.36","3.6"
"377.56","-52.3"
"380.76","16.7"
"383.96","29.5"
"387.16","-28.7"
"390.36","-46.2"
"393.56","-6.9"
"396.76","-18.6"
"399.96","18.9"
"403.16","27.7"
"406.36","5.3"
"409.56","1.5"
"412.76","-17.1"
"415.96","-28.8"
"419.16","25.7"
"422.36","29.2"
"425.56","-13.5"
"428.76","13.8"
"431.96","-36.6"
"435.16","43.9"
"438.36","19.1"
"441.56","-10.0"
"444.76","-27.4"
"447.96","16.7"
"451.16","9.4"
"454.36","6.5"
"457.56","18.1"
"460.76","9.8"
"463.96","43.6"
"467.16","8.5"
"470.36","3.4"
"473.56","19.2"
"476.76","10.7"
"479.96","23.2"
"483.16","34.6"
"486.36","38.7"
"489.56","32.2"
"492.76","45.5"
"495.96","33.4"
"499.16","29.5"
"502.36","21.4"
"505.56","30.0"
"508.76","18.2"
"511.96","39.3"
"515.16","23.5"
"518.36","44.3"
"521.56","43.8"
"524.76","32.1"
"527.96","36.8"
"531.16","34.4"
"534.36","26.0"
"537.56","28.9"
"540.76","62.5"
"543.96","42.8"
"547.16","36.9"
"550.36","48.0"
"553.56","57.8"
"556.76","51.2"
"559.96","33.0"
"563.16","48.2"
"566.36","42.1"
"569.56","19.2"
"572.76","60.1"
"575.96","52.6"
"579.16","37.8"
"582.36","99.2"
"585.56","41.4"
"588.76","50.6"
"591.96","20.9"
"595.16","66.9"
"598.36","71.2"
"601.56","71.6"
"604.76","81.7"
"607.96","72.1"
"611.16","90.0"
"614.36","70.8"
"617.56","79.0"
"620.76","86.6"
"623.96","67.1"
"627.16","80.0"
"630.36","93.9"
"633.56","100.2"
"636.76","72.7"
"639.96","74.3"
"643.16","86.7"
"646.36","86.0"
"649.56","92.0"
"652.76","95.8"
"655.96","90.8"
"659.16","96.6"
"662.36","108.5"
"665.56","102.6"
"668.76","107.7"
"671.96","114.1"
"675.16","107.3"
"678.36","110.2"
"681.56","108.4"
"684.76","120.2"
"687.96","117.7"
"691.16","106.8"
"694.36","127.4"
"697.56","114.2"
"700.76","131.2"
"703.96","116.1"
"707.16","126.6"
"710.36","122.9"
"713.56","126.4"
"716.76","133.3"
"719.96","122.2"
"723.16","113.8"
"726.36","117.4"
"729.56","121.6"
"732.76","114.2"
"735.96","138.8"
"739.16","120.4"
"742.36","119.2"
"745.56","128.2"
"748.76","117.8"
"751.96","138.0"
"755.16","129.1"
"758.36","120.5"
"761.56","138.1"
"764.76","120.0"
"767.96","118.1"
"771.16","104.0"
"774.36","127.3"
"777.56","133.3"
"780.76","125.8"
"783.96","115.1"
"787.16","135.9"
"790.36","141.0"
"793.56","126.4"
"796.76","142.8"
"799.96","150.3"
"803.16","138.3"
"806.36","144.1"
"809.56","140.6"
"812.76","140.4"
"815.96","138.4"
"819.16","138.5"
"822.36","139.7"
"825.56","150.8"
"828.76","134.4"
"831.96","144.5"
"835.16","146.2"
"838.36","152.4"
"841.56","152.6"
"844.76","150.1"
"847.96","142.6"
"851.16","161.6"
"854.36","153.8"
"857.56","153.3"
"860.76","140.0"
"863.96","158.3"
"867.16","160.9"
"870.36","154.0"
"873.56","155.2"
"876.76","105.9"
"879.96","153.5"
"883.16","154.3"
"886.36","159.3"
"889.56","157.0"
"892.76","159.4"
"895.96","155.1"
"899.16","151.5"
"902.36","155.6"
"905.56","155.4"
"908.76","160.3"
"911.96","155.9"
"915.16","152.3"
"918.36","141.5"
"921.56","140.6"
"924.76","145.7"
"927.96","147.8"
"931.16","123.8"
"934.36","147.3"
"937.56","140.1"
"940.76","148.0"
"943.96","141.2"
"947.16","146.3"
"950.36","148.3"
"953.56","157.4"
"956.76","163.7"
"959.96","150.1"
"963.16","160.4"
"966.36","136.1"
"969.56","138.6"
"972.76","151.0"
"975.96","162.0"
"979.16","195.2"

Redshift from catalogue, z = 0.488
